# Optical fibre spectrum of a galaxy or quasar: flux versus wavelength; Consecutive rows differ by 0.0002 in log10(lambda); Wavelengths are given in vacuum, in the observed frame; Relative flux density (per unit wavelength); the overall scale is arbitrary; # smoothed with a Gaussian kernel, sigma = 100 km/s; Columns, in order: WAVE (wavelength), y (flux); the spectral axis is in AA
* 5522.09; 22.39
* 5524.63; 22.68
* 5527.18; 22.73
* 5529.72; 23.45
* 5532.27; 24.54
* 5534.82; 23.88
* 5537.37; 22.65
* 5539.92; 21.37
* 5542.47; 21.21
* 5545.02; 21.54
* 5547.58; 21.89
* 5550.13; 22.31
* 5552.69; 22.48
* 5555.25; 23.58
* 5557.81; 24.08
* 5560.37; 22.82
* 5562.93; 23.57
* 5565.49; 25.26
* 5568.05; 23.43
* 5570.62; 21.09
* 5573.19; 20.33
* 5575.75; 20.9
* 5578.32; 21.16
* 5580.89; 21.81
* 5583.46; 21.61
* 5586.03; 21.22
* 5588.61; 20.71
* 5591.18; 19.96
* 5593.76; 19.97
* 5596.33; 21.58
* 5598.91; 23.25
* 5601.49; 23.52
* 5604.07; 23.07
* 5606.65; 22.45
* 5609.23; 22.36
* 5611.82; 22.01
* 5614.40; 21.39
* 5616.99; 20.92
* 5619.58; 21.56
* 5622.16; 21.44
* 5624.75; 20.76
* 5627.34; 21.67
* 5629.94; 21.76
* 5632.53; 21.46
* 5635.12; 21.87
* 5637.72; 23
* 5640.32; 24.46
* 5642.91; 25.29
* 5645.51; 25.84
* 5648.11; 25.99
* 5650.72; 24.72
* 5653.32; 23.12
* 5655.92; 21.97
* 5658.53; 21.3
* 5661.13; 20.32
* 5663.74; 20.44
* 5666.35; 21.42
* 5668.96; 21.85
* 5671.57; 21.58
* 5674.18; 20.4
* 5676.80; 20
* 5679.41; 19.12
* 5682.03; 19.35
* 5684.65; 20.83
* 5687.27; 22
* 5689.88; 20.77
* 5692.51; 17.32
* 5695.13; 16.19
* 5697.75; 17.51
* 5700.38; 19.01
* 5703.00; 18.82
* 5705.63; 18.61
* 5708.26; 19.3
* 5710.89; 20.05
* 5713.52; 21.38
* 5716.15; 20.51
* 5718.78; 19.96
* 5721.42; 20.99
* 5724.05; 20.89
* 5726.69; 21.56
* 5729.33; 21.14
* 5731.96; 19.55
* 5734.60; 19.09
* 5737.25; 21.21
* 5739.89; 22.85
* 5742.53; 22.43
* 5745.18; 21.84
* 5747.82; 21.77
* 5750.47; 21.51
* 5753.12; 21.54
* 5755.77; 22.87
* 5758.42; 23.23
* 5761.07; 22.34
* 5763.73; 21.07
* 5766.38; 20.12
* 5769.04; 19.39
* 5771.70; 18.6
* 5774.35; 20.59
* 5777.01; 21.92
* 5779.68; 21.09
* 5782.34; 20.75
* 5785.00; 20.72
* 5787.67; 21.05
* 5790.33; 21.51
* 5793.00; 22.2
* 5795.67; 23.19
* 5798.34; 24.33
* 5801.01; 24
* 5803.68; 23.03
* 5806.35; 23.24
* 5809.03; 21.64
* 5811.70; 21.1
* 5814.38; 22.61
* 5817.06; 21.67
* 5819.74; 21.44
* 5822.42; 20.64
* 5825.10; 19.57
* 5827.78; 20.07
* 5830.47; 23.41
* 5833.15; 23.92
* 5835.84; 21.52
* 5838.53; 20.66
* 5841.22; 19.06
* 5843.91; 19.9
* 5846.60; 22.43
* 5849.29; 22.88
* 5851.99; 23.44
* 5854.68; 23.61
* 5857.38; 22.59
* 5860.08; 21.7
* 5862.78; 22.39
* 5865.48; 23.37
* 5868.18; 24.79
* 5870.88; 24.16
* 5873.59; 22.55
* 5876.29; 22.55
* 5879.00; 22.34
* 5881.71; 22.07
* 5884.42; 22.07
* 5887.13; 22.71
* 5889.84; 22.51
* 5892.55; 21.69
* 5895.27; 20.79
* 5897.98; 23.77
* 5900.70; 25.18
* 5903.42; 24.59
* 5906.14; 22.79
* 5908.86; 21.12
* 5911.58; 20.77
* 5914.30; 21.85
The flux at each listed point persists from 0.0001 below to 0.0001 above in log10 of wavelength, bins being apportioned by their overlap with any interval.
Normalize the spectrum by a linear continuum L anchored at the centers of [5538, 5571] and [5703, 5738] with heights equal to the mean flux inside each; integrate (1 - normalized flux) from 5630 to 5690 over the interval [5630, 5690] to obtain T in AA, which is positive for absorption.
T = -2.57 AA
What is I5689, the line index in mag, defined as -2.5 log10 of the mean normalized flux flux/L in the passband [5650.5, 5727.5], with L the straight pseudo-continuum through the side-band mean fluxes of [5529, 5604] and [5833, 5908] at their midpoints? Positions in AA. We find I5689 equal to 0.10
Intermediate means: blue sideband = 22.2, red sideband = 22.5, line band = 20.3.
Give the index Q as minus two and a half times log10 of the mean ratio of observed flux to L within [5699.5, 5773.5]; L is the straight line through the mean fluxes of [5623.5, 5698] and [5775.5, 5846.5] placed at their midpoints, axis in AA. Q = 0.04 mag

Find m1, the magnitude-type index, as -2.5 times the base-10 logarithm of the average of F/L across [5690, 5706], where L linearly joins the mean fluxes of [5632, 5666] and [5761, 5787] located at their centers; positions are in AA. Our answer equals 0.22 mag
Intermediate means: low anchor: 23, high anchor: 20.6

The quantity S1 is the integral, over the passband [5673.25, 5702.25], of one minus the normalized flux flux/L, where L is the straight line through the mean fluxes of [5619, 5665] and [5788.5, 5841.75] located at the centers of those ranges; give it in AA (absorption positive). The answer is 4.1 AA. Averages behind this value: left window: 22.6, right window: 22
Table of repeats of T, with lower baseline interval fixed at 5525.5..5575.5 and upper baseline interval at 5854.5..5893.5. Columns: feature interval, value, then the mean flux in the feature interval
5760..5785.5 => 2.3 AA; 20.6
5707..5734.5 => 2.7 AA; 20.5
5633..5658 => -1.3 AA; 23.9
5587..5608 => 0.8 AA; 21.8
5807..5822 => 0.7 AA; 21.7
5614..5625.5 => 0.8 AA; 21.2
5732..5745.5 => 0.9 AA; 21.3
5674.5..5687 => 1.5 AA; 20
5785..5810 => 0.1 AA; 22.6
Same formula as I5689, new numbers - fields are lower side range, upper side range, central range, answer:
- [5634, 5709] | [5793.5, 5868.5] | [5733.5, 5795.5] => 0.02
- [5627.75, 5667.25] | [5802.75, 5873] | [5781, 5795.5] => 0.04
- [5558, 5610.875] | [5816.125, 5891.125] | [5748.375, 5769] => 0.02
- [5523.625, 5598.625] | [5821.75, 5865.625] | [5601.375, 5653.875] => -0.03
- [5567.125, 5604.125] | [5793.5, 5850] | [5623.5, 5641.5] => -0.03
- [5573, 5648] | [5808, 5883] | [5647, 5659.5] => -0.06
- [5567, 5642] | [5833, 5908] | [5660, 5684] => 0.07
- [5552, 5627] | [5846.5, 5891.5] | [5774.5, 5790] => 0.07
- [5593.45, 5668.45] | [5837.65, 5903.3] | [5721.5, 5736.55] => 0.10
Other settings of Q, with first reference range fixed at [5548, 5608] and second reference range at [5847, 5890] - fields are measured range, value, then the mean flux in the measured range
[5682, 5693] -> 0.11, 20.3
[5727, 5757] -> 0.06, 21.4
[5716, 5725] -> 0.10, 20.6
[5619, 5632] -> 0.04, 21.4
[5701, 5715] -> 0.15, 19.6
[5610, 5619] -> 0.04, 21.5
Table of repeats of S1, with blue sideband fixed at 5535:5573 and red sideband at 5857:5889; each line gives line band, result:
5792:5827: 0.9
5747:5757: 0.4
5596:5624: 0.6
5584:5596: 1.1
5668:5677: 0.7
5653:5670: 1.0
